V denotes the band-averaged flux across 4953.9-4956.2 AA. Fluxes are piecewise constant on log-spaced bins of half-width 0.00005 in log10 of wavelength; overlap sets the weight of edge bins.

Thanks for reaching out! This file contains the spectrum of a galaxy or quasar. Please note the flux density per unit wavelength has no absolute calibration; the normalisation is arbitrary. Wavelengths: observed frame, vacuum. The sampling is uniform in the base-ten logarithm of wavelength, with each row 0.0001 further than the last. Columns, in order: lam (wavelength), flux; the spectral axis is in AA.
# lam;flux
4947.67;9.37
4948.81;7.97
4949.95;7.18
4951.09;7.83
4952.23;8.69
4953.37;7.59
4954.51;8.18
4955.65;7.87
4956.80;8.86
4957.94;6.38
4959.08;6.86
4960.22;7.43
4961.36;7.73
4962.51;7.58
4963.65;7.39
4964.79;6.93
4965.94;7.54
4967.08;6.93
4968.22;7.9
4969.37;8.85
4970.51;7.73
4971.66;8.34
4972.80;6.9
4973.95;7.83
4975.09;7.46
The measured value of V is 8.02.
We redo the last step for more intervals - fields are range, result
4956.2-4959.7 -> 7.36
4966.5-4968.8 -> 7.42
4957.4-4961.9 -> 7.11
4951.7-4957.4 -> 8.22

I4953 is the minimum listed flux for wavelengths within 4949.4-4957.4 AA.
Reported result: 7.18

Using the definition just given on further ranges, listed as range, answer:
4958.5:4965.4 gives 6.86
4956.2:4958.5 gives 6.38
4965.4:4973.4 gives 6.9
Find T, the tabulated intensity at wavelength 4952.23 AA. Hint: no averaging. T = 8.69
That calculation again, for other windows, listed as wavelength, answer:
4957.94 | 6.38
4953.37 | 7.59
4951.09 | 7.83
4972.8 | 6.9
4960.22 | 7.43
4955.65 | 7.87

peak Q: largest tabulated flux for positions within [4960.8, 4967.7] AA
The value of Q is 7.73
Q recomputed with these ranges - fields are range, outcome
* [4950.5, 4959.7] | 8.86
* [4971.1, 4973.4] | 8.34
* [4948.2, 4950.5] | 7.97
